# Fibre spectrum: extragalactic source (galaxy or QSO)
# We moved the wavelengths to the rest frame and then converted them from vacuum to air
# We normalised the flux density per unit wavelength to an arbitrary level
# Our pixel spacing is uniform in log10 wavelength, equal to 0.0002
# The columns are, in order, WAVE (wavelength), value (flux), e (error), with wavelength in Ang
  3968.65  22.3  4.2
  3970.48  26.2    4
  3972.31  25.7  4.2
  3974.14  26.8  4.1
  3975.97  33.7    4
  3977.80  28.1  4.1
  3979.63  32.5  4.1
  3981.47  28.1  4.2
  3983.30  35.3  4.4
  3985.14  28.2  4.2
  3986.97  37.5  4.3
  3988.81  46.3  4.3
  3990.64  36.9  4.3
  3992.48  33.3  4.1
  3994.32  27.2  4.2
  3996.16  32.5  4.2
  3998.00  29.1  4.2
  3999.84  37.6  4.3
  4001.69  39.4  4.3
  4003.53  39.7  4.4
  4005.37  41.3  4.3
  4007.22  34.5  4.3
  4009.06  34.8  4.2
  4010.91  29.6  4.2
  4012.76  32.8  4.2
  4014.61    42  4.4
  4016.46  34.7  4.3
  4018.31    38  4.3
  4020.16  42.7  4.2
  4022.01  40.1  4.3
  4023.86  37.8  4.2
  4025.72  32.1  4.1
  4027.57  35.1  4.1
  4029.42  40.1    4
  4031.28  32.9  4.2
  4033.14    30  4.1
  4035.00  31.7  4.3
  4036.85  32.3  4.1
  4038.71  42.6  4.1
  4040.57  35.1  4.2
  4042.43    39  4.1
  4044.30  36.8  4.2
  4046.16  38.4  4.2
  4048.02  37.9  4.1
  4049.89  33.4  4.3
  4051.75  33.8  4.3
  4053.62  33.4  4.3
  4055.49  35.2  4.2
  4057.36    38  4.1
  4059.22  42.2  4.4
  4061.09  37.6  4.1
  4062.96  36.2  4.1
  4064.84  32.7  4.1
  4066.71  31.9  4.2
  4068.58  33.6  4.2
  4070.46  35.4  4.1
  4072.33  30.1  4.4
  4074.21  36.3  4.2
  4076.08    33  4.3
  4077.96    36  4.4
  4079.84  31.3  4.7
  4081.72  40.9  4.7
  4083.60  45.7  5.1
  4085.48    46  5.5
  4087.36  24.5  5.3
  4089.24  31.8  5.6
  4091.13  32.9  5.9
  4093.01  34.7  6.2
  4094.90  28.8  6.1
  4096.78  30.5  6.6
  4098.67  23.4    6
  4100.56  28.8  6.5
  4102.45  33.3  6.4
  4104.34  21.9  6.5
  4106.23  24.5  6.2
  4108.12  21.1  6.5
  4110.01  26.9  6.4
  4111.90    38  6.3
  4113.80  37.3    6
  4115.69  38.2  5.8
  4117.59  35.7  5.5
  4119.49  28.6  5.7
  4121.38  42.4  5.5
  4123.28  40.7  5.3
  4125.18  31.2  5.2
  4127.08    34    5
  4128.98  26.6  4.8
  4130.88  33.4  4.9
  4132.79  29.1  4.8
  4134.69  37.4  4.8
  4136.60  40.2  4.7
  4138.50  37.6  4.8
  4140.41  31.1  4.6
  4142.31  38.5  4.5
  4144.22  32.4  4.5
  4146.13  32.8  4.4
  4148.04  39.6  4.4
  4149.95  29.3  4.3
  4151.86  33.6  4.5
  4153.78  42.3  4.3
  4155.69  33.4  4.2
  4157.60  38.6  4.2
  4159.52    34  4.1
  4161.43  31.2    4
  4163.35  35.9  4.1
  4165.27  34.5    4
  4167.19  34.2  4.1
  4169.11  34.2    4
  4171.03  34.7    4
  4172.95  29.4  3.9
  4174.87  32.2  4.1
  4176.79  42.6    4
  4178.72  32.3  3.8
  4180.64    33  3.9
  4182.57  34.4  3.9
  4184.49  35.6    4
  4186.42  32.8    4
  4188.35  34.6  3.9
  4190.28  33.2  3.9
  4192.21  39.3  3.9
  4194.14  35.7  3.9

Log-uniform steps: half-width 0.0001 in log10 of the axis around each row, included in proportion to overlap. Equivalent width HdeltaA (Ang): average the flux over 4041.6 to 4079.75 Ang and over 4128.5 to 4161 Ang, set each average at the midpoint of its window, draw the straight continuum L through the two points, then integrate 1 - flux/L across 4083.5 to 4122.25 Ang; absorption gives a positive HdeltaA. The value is 3.6 Ang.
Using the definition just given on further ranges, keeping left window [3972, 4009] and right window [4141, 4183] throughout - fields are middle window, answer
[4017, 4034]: -1.2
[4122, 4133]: 0.5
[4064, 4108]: 2.6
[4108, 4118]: 0.2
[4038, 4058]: -1.5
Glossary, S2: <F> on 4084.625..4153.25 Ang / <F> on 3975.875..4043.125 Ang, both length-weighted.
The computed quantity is 0.9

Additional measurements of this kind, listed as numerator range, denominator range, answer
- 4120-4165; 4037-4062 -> 0.94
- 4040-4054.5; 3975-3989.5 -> 1.07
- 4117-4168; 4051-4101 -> 1.01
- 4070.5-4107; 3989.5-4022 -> 0.90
